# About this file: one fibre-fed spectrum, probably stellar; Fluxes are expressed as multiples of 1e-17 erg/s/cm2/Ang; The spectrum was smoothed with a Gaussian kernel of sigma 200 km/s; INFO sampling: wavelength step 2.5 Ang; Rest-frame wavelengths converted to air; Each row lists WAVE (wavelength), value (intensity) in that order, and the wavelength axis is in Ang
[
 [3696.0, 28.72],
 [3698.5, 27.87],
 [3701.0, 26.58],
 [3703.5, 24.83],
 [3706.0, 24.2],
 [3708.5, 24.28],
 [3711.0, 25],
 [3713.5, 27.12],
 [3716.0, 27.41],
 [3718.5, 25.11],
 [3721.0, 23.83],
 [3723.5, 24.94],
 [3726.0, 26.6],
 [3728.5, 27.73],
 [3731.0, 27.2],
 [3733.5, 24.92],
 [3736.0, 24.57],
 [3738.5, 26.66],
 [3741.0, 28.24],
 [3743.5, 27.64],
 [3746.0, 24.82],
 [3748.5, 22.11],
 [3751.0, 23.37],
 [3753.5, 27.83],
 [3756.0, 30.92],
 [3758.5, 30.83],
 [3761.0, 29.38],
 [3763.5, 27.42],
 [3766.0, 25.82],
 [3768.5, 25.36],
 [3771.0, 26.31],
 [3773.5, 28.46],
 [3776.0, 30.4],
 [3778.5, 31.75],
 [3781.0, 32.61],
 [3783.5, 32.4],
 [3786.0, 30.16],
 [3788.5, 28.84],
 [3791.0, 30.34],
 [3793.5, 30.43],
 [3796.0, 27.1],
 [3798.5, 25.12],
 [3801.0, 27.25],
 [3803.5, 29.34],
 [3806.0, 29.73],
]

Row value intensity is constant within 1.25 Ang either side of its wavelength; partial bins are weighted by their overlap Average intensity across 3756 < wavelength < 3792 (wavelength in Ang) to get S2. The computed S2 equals 29.3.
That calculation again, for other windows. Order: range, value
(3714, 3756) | 26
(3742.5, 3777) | 27.2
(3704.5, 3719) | 25.5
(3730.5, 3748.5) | 26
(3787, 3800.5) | 28.3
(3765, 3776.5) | 27.1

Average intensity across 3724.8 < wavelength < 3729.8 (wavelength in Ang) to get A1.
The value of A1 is 27.2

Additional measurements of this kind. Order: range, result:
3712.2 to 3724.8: 25.7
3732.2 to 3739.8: 25.4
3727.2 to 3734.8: 26.6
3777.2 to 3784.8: 32.2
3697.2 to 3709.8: 25.6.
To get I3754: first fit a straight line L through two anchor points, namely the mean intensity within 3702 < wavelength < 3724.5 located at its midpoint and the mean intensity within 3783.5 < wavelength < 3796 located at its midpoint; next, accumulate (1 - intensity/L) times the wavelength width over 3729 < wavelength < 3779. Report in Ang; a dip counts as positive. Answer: 1.0 Ang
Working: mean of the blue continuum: 25.2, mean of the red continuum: 29.9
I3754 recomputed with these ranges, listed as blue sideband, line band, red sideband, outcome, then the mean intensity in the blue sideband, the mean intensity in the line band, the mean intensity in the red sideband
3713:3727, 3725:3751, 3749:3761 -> 0.92 Ang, 25.8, 25.9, 28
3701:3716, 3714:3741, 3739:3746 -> 0.40 Ang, 25.4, 26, 27.2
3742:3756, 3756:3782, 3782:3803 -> -1.59 Ang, 25.7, 28.9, 29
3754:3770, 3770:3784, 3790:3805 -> -1.01 Ang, 28.2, 30.3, 28.3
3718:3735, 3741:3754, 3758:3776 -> 0.72 Ang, 25.8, 25.3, 27.7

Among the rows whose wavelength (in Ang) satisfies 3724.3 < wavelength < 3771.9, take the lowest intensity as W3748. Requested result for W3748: 22.11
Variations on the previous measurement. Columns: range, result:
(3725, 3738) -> 24.57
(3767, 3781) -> 25.36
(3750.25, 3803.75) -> 23.37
